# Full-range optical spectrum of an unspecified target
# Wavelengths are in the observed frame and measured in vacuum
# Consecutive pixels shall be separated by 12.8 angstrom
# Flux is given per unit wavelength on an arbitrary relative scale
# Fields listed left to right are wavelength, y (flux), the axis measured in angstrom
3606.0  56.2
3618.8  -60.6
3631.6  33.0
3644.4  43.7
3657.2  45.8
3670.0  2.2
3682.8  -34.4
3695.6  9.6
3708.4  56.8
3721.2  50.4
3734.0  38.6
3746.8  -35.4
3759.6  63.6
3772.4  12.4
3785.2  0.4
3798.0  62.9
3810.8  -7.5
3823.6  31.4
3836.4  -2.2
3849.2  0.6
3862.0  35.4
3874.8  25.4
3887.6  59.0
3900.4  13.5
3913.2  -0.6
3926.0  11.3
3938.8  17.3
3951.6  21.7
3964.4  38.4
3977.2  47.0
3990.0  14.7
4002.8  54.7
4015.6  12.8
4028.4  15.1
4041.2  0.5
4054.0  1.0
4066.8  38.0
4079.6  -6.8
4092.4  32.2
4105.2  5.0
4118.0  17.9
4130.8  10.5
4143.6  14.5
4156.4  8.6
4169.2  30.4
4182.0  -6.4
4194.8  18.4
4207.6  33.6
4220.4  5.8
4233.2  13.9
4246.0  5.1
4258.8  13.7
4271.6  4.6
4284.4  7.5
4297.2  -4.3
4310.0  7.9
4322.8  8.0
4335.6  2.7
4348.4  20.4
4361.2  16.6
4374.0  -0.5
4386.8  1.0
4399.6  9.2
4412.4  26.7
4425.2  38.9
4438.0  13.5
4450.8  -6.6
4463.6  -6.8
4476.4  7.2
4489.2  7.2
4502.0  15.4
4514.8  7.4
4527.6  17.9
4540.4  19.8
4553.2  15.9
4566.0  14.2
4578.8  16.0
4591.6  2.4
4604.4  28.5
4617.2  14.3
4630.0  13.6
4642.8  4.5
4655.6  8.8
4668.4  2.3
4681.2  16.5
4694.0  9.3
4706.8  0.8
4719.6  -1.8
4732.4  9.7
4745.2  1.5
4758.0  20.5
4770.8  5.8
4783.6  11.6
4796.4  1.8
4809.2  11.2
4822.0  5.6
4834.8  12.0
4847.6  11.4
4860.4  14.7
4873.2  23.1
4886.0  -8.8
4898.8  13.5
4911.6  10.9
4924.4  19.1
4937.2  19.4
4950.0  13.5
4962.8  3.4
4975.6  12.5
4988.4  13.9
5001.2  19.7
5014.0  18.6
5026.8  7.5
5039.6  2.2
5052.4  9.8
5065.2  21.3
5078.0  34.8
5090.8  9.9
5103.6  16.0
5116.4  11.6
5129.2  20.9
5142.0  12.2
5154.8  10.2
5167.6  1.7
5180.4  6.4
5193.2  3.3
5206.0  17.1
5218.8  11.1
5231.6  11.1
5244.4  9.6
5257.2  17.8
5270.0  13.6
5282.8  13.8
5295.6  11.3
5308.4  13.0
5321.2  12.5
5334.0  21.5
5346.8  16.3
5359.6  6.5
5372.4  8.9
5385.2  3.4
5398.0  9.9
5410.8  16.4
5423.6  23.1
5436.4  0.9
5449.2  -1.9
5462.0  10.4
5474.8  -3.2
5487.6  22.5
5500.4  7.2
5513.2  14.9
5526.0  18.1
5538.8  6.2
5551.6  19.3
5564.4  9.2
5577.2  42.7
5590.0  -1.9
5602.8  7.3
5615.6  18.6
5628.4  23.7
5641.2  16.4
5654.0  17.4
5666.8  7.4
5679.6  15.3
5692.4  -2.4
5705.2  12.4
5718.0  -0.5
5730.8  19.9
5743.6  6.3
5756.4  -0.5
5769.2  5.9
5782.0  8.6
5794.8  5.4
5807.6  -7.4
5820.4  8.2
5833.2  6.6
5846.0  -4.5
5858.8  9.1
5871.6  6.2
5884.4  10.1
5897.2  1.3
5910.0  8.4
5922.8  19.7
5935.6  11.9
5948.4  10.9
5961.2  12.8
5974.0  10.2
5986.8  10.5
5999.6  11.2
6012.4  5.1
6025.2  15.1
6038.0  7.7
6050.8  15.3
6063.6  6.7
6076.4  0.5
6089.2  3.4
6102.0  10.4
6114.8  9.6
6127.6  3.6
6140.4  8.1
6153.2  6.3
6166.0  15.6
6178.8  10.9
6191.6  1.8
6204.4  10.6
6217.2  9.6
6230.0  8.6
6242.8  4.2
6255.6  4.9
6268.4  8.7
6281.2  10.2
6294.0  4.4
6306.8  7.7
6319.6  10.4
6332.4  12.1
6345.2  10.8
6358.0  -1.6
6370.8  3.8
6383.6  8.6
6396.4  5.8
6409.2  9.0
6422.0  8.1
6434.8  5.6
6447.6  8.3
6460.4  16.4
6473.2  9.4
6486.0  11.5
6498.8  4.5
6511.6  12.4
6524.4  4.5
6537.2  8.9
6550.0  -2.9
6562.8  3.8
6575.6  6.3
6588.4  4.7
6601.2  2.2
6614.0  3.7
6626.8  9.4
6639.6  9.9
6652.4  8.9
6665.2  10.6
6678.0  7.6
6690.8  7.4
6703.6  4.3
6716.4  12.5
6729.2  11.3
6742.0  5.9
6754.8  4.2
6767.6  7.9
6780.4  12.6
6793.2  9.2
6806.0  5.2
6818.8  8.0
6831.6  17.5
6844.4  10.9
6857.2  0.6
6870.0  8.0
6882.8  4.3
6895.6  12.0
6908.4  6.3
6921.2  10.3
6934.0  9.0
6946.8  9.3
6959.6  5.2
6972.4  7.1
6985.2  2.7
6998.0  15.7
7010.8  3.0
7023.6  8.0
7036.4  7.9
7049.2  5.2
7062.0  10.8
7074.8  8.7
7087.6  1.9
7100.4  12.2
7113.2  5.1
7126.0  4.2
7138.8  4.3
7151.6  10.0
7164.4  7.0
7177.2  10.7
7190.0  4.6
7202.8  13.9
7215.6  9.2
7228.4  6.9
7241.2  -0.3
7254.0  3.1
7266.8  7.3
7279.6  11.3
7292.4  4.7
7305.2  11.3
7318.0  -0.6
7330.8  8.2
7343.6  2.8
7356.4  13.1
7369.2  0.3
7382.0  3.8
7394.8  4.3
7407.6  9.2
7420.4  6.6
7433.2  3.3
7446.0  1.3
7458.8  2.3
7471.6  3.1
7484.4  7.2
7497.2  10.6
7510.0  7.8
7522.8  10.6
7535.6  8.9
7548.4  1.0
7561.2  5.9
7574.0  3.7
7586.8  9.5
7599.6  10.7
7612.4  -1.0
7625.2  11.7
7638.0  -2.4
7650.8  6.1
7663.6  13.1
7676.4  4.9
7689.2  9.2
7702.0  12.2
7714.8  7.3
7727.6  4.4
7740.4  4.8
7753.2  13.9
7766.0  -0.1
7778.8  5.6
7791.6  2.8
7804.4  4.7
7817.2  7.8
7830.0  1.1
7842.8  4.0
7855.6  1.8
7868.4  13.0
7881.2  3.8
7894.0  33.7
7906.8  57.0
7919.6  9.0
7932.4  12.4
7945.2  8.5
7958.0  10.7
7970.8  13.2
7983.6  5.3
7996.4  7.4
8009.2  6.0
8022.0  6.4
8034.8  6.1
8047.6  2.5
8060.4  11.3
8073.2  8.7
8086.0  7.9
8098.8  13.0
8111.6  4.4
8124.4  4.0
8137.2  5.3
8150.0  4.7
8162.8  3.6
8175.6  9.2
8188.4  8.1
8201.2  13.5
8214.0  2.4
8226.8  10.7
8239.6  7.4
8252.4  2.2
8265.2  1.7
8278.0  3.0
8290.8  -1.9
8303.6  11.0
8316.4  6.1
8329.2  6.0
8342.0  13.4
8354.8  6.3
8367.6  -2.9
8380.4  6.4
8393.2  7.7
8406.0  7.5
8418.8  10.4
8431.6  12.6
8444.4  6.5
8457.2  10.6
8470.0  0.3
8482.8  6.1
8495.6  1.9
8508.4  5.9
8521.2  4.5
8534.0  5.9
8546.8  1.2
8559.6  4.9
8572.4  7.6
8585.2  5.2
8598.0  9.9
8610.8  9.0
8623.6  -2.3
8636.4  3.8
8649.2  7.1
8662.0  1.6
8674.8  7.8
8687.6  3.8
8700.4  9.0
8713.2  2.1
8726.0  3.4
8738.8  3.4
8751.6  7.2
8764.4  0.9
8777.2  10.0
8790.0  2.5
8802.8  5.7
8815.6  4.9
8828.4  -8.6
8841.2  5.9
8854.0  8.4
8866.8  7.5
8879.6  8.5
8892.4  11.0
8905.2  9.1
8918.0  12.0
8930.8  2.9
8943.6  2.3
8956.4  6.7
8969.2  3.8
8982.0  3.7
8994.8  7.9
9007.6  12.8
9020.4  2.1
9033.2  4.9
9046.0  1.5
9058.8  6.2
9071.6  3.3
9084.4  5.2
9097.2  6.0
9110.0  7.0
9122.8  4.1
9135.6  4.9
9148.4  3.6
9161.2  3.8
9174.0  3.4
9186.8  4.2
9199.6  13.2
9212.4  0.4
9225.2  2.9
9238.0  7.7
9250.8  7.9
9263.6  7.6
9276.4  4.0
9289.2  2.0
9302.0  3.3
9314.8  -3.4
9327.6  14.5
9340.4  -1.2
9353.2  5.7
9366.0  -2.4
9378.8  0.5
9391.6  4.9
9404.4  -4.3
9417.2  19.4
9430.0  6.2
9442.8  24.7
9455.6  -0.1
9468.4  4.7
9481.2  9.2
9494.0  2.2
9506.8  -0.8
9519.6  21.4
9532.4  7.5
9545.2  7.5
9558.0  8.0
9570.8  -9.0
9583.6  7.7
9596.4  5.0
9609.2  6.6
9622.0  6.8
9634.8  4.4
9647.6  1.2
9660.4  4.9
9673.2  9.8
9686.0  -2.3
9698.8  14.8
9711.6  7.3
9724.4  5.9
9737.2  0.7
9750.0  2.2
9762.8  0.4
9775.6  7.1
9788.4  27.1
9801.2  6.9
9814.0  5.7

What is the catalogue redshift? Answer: 1.119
